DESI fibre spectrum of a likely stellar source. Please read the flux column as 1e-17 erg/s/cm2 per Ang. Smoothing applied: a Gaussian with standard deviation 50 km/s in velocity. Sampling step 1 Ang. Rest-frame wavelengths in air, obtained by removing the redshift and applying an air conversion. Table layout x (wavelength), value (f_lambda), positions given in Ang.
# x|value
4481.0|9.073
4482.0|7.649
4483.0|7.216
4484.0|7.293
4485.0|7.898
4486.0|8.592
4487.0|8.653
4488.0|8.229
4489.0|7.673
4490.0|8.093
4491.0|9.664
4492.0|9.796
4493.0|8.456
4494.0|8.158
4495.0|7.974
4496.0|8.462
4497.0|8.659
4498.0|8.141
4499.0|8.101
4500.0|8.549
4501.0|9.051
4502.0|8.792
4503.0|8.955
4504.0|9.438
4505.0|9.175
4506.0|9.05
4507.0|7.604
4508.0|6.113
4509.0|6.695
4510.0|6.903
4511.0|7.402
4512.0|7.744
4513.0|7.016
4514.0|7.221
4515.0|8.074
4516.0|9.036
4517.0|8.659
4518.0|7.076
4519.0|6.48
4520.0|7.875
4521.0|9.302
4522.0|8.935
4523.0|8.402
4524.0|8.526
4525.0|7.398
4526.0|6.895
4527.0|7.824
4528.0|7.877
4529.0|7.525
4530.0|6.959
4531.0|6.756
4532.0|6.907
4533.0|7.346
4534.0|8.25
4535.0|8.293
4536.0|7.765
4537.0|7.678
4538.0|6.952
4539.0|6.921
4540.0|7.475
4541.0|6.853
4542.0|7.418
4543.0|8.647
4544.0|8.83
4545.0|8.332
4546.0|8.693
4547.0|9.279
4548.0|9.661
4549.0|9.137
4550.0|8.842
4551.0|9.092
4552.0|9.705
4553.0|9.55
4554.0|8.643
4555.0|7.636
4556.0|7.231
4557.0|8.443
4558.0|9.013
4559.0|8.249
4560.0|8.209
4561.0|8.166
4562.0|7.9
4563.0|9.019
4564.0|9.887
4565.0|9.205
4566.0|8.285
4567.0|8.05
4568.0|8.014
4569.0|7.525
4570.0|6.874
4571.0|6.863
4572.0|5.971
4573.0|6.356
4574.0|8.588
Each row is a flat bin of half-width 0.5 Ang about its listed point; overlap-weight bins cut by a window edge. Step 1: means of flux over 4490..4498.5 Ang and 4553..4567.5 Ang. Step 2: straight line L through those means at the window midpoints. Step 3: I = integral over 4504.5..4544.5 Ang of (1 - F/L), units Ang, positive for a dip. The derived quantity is 4.0 Ang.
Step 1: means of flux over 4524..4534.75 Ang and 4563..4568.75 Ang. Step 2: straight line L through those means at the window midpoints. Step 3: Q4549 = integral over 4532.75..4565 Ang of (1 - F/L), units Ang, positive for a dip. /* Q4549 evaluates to -1.1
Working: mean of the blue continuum 7.45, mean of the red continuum 8.67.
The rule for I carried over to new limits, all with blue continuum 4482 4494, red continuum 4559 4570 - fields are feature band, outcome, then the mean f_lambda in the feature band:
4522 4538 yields 1.3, 7.65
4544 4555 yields -0.9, 9.02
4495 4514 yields 0.5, 8.08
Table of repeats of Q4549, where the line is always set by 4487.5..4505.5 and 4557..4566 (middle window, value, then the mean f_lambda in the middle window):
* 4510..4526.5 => 1.5 Ang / 7.85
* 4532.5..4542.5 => 1.3 Ang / 7.5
